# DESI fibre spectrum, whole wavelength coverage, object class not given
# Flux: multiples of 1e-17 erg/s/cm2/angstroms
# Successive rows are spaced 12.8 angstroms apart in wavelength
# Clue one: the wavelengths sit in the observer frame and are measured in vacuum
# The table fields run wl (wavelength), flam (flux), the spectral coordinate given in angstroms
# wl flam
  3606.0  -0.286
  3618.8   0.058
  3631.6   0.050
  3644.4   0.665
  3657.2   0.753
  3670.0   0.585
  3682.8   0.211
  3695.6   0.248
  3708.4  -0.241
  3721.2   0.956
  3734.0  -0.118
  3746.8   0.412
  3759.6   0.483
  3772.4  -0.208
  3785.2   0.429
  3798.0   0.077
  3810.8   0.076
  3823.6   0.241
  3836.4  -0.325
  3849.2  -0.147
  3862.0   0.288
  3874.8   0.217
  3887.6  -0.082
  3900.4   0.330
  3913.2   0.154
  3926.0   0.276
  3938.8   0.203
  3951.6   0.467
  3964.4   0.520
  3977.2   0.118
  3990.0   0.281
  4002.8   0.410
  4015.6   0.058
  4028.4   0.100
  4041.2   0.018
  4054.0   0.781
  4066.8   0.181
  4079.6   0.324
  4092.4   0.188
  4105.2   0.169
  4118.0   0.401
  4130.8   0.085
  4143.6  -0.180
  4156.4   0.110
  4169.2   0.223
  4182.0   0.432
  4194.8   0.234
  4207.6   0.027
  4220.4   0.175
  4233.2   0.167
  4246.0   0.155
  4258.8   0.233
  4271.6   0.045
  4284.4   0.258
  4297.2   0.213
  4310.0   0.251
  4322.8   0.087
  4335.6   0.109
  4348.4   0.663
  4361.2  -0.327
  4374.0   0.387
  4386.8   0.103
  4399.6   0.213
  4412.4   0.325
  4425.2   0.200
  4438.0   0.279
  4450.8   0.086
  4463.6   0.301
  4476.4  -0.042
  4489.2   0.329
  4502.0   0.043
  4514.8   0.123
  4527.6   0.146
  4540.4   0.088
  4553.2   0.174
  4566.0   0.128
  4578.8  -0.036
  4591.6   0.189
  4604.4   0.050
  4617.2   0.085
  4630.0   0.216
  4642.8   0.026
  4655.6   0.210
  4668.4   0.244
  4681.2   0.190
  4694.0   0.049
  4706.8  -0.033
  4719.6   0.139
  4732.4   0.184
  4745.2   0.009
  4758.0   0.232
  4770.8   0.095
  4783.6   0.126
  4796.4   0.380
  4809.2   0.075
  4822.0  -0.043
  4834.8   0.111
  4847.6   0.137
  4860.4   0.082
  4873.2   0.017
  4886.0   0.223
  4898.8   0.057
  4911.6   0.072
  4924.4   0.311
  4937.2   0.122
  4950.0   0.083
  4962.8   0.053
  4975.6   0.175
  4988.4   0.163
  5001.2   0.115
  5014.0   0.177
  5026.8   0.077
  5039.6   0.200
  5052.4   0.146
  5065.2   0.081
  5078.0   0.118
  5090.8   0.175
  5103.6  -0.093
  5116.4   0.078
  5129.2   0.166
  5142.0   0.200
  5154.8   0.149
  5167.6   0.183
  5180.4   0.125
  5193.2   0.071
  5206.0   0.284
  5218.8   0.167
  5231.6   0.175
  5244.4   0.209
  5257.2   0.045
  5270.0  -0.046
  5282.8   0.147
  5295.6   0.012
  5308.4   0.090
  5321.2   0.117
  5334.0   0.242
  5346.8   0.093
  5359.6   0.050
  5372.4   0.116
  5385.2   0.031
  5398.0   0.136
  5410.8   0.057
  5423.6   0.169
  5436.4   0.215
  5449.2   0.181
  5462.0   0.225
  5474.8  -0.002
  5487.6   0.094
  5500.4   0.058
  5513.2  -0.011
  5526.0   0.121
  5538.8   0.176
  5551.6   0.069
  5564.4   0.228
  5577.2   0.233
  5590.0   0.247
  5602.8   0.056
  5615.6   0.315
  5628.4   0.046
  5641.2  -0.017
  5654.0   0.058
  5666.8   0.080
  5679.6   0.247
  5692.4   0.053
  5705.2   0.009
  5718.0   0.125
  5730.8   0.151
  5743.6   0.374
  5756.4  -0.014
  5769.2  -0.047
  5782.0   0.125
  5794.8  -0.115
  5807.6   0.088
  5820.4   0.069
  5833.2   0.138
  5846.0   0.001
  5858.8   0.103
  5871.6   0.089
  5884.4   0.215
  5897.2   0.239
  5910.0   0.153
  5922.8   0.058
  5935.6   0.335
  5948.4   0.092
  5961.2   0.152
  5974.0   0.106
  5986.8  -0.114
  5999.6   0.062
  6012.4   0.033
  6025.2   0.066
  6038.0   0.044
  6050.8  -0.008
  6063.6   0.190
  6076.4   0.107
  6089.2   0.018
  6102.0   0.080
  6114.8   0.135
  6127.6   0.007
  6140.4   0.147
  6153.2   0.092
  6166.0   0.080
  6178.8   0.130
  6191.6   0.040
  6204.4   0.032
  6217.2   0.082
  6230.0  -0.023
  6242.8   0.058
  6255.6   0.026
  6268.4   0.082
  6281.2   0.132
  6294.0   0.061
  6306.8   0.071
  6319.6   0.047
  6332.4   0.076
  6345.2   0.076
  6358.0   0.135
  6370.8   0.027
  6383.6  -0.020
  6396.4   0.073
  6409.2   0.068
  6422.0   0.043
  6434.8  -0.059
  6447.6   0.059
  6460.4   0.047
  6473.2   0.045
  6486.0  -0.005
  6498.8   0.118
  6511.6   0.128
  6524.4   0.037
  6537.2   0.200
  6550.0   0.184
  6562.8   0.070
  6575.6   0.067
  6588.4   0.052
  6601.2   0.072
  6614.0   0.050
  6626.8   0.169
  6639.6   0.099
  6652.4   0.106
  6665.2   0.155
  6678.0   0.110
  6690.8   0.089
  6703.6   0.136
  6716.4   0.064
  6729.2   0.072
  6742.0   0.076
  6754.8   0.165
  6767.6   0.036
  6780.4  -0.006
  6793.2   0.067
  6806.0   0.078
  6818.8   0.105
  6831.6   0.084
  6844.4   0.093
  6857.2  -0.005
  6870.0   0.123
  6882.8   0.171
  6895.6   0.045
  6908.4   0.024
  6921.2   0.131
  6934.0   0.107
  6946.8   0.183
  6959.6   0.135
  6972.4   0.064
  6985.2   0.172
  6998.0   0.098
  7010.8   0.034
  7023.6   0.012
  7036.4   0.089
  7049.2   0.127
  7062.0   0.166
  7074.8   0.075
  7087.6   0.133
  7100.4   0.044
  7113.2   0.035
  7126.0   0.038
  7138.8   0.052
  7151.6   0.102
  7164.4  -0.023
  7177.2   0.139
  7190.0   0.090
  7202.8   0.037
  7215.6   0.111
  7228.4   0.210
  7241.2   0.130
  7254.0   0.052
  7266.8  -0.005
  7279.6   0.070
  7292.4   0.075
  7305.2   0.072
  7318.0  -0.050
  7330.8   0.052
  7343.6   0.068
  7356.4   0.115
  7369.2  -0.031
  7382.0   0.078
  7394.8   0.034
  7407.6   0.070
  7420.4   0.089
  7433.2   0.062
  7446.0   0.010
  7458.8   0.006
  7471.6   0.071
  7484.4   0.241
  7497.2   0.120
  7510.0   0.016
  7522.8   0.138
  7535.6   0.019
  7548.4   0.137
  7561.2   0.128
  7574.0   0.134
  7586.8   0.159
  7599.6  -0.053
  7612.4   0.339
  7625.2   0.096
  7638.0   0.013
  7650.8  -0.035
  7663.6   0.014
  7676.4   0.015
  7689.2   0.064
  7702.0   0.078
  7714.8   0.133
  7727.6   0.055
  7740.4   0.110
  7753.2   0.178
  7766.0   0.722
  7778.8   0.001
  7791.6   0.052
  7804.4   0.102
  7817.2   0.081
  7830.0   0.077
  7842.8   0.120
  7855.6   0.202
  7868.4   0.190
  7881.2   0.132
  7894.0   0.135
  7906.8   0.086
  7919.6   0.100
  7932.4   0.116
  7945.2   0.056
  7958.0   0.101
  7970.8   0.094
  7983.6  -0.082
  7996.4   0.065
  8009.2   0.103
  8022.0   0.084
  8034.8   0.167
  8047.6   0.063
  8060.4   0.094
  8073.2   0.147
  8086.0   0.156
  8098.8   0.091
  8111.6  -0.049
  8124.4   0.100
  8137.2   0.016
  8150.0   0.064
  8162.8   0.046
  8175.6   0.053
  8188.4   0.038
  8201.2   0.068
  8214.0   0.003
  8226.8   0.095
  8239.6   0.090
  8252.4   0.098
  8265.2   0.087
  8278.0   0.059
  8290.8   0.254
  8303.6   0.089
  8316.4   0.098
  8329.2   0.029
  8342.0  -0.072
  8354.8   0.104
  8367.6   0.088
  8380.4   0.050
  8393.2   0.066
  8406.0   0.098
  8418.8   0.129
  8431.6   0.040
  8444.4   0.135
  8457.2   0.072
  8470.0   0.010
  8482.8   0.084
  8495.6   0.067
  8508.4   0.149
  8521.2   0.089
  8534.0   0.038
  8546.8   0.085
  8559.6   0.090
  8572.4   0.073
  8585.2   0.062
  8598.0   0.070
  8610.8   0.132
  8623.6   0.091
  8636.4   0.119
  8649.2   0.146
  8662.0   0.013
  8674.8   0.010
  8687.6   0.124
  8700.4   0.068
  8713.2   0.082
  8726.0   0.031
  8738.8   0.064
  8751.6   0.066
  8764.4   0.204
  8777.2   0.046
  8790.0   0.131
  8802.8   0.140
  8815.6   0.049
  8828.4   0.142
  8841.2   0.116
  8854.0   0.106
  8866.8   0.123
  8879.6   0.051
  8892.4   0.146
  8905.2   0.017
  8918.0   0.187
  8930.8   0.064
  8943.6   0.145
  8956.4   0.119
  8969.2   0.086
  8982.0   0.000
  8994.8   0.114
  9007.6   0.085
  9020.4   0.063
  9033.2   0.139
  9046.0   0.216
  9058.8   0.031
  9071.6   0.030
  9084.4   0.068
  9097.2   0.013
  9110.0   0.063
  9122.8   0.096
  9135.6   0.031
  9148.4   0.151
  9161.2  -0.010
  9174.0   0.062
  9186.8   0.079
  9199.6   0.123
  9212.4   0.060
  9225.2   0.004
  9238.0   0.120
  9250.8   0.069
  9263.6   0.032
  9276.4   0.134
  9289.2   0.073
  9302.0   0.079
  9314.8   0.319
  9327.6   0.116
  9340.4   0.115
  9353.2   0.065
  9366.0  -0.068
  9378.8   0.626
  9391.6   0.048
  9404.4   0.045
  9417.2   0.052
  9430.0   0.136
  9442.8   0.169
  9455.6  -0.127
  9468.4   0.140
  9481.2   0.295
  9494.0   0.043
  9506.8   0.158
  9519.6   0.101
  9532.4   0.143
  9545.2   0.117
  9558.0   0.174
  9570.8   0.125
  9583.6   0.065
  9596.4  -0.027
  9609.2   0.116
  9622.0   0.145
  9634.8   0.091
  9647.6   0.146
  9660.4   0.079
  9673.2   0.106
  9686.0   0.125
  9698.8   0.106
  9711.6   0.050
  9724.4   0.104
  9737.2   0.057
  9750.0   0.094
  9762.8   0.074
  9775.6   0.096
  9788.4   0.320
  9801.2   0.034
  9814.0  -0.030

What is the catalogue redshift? 1.083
